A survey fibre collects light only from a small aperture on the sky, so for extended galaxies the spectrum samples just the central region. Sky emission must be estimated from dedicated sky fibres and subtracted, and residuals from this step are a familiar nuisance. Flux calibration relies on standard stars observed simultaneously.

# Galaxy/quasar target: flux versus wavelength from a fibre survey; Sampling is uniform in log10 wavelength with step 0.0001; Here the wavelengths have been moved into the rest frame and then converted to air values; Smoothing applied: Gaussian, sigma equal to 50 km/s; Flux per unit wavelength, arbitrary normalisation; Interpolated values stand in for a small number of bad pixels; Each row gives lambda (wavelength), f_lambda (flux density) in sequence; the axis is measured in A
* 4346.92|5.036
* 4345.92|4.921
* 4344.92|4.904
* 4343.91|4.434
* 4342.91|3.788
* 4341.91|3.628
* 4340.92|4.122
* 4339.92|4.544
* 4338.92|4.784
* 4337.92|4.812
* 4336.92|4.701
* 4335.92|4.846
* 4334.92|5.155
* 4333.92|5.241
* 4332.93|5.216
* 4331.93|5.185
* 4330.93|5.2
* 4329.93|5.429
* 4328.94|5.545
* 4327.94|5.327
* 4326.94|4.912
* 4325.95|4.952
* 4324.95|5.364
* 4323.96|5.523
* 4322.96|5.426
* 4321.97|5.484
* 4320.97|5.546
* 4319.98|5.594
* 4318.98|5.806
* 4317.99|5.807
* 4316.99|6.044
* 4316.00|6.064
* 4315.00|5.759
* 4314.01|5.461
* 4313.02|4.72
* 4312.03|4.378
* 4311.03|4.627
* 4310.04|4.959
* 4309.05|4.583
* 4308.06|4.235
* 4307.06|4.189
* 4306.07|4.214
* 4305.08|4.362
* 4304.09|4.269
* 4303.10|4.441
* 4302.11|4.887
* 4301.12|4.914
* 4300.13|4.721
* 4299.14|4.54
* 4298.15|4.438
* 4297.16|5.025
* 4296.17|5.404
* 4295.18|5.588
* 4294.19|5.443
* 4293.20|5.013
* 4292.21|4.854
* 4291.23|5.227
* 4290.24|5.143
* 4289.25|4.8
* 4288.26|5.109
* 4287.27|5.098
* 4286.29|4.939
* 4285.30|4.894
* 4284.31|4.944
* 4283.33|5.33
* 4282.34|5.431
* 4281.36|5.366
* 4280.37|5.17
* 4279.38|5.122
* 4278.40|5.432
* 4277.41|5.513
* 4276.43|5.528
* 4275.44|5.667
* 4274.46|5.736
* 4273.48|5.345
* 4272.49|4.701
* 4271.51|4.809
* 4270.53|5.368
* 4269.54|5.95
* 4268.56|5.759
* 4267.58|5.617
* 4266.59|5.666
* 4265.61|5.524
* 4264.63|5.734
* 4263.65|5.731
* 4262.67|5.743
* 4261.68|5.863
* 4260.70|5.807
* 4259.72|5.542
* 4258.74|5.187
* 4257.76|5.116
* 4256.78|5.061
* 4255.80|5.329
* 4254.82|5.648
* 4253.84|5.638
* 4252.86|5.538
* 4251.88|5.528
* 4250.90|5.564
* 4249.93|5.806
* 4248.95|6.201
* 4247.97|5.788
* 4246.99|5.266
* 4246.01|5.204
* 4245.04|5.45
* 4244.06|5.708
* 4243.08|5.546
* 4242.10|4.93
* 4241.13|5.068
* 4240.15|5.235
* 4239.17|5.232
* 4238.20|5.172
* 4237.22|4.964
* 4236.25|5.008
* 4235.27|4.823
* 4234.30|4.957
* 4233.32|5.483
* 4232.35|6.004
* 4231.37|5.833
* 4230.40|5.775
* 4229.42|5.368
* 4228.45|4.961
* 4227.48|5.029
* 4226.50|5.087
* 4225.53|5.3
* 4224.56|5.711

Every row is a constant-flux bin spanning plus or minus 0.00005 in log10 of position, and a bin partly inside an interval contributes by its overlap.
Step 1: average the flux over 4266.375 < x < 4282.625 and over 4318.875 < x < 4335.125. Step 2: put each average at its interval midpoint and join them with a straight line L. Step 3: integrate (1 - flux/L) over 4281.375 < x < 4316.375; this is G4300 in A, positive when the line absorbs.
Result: 3.0 A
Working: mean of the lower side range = 5.42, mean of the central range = 4.92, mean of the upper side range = 5.34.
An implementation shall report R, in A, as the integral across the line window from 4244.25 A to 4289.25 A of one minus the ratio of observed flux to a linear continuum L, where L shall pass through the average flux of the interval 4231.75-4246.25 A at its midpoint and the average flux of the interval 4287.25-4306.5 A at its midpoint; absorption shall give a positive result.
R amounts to -3.20 A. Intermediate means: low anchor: 5.26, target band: 5.43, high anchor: 4.87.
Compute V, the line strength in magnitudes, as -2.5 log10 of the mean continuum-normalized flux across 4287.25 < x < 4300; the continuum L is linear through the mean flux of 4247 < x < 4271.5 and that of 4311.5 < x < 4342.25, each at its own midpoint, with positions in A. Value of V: 0.07 mag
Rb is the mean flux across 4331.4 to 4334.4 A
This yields 5.22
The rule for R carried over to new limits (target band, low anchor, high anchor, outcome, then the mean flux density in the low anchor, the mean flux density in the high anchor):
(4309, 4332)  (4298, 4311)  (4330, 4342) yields -3.2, 4.53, 4.85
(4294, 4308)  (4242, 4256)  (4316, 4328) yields 2.1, 5.56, 5.51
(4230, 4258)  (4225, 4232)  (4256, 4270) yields 0.2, 5.35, 5.59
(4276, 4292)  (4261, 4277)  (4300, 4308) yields -0.3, 5.55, 4.47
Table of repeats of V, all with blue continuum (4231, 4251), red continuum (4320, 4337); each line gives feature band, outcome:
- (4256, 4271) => -0.04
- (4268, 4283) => -0.01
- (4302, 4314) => 0.17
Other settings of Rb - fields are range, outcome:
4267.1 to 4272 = 5.5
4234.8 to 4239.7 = 5.04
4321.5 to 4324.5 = 5.49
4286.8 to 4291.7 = 5.06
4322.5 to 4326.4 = 5.32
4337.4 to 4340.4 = 4.71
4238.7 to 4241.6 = 5.17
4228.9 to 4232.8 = 5.73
